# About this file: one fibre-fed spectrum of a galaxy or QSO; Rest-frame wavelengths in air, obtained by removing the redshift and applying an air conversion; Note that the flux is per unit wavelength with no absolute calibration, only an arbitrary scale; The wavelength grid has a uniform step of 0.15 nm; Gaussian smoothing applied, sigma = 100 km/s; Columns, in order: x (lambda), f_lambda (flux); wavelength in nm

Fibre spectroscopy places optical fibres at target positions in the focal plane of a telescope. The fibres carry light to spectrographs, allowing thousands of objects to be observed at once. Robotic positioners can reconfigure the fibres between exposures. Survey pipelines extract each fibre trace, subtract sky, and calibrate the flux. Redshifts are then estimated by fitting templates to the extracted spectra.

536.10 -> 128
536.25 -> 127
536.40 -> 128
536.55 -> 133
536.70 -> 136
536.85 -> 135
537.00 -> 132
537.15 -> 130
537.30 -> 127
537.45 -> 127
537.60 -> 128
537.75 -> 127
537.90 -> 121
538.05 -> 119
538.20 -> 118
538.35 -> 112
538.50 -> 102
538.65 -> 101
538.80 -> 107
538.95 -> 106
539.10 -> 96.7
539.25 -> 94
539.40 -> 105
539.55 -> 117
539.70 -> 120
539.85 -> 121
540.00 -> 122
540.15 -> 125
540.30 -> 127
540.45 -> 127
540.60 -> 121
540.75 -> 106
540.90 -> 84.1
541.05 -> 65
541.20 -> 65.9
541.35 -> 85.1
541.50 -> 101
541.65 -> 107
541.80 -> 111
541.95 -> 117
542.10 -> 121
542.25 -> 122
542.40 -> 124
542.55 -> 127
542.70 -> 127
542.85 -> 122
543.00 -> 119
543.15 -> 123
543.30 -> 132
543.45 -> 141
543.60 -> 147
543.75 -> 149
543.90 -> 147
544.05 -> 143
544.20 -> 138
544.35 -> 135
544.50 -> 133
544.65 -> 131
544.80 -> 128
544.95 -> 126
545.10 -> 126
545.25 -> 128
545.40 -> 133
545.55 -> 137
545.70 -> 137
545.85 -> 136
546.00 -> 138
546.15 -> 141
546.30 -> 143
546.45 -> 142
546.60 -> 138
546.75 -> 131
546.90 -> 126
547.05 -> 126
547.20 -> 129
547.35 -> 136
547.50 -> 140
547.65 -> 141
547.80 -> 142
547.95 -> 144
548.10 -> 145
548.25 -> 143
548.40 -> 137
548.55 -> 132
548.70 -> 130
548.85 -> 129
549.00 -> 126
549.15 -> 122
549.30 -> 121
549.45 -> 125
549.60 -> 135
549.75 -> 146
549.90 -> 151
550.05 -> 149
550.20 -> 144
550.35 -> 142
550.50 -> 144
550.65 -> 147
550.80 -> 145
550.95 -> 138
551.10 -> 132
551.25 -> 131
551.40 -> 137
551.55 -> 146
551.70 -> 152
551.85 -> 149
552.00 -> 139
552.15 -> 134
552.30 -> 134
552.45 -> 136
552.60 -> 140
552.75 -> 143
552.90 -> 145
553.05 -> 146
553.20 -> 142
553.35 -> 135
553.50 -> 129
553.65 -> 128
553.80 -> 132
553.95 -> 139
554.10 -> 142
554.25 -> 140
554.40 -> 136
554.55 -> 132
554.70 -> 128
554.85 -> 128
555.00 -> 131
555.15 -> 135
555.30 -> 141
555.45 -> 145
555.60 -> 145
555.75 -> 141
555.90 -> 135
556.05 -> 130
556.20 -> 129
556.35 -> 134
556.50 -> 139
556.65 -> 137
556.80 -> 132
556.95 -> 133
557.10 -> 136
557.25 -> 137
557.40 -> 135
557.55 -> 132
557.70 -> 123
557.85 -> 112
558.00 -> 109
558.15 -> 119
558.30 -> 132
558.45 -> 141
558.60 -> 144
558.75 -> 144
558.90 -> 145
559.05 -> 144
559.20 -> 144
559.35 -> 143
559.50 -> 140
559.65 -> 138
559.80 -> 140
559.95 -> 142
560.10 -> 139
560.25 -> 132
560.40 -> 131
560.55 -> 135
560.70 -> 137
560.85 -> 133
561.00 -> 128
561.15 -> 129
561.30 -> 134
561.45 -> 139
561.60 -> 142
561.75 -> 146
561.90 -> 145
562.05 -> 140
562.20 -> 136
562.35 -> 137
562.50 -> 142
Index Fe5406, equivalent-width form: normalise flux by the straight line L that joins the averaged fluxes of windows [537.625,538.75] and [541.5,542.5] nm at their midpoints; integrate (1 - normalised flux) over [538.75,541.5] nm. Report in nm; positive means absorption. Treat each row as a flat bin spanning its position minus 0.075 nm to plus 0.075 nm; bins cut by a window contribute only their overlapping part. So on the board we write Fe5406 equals 0.24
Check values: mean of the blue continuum 115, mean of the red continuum 116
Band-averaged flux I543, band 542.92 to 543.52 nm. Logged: 129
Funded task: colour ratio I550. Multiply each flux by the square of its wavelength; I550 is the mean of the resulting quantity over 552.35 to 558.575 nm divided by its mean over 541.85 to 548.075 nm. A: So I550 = 1.05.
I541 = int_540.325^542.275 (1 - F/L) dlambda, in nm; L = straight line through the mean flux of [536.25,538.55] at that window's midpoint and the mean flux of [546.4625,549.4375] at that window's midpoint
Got 0.39 nm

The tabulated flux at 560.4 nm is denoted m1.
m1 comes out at 131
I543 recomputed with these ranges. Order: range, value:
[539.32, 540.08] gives 117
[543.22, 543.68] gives 140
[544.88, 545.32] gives 127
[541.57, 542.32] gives 115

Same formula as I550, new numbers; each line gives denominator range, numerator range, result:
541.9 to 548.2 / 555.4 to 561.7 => 1.06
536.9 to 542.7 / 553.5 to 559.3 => 1.27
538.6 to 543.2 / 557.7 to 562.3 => 1.32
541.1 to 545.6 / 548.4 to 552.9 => 1.14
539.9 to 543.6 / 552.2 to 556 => 1.26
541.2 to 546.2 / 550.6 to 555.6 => 1.12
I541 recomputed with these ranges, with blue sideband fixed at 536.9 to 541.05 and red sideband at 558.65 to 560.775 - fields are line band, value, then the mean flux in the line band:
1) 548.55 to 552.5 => -0.28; 138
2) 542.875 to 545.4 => -0.27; 134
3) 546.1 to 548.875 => -0.26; 137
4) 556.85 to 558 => 0.07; 128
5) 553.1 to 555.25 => -0.02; 134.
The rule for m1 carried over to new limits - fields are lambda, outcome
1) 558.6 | 144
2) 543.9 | 147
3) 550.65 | 147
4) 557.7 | 123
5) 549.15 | 122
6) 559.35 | 143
